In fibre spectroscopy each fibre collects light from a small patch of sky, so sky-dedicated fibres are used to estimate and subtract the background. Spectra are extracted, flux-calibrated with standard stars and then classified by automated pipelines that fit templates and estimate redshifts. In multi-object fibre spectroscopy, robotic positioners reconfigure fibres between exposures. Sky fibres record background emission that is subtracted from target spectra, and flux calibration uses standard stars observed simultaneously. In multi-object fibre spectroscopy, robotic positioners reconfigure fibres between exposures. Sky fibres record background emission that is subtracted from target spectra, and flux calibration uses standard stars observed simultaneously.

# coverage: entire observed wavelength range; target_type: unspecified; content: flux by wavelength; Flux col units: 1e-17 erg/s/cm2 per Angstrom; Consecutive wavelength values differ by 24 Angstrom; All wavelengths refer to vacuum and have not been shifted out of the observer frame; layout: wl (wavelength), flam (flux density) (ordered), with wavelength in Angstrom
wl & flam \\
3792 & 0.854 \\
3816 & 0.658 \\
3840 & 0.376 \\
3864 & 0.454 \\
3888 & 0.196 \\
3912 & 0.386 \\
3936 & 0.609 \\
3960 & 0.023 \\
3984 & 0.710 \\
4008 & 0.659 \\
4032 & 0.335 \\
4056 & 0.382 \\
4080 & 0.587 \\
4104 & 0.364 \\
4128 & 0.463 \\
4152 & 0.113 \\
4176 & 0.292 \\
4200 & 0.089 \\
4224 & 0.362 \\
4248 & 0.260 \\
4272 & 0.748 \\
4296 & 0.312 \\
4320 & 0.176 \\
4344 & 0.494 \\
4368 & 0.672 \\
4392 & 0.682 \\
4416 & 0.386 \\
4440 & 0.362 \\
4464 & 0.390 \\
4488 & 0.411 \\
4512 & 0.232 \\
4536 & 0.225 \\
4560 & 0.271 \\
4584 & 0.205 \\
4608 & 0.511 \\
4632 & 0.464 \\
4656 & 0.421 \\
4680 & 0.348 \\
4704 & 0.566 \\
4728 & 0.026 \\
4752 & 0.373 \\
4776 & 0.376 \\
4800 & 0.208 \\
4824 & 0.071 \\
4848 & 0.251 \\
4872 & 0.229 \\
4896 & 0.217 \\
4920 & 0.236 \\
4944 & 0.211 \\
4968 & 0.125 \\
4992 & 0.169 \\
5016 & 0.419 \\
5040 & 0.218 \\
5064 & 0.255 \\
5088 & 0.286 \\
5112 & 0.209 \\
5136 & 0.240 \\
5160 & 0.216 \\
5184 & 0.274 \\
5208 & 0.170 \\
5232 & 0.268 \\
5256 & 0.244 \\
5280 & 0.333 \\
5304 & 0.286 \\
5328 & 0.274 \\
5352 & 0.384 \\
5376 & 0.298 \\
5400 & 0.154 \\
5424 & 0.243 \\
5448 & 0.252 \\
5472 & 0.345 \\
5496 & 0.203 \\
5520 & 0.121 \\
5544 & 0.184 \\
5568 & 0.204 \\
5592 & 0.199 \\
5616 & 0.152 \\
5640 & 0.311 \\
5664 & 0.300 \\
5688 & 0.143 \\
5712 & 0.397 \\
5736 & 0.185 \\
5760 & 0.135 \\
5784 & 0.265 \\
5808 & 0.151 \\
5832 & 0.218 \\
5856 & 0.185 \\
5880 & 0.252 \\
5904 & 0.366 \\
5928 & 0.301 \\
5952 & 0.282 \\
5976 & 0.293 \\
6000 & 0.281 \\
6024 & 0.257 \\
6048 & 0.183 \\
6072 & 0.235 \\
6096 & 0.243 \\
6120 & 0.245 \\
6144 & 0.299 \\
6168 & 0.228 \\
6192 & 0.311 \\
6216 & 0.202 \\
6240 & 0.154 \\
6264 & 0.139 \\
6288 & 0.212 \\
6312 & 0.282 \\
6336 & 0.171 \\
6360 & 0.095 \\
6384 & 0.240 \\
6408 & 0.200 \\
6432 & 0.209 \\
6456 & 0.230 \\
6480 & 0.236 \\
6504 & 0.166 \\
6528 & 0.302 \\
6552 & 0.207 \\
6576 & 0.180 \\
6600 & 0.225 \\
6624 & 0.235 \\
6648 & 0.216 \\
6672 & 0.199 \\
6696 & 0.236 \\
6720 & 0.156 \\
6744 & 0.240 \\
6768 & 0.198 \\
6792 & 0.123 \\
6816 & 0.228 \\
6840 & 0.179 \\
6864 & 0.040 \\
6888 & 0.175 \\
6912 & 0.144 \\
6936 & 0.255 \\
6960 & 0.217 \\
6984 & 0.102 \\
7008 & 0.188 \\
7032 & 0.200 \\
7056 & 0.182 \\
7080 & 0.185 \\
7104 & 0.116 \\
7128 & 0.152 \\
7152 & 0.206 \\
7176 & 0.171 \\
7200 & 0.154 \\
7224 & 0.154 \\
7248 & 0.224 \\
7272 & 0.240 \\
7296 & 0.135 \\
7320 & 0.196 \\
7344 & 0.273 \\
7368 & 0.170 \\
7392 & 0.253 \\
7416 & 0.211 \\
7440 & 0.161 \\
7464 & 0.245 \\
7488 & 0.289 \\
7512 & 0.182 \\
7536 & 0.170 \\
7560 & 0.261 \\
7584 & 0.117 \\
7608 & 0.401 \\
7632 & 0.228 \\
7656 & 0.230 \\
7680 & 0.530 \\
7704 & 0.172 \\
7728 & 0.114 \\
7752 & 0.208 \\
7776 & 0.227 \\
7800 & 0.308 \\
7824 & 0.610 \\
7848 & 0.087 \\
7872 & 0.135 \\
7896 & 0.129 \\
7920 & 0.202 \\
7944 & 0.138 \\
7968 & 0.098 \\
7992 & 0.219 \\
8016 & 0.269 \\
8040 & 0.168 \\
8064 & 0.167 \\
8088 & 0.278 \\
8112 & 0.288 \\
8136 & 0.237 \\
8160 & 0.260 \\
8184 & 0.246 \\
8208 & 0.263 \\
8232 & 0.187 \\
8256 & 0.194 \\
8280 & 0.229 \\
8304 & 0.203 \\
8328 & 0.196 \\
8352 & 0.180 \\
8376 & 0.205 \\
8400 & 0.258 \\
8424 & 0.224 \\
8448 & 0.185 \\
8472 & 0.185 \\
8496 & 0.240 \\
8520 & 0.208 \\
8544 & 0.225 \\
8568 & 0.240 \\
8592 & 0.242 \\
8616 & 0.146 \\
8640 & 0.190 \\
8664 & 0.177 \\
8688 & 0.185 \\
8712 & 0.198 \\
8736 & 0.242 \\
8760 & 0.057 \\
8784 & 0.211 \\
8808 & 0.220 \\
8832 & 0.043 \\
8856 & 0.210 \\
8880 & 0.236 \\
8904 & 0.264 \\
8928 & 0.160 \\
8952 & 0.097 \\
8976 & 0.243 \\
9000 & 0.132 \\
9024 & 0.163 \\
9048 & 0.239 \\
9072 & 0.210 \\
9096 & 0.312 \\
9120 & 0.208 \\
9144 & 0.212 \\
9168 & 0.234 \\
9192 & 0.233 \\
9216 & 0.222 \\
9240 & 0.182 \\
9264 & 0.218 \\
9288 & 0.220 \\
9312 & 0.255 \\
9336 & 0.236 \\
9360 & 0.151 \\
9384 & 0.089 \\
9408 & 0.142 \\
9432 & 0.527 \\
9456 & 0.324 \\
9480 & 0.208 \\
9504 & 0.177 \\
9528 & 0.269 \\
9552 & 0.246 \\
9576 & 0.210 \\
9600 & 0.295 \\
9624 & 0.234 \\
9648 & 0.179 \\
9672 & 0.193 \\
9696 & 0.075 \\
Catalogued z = 1.10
